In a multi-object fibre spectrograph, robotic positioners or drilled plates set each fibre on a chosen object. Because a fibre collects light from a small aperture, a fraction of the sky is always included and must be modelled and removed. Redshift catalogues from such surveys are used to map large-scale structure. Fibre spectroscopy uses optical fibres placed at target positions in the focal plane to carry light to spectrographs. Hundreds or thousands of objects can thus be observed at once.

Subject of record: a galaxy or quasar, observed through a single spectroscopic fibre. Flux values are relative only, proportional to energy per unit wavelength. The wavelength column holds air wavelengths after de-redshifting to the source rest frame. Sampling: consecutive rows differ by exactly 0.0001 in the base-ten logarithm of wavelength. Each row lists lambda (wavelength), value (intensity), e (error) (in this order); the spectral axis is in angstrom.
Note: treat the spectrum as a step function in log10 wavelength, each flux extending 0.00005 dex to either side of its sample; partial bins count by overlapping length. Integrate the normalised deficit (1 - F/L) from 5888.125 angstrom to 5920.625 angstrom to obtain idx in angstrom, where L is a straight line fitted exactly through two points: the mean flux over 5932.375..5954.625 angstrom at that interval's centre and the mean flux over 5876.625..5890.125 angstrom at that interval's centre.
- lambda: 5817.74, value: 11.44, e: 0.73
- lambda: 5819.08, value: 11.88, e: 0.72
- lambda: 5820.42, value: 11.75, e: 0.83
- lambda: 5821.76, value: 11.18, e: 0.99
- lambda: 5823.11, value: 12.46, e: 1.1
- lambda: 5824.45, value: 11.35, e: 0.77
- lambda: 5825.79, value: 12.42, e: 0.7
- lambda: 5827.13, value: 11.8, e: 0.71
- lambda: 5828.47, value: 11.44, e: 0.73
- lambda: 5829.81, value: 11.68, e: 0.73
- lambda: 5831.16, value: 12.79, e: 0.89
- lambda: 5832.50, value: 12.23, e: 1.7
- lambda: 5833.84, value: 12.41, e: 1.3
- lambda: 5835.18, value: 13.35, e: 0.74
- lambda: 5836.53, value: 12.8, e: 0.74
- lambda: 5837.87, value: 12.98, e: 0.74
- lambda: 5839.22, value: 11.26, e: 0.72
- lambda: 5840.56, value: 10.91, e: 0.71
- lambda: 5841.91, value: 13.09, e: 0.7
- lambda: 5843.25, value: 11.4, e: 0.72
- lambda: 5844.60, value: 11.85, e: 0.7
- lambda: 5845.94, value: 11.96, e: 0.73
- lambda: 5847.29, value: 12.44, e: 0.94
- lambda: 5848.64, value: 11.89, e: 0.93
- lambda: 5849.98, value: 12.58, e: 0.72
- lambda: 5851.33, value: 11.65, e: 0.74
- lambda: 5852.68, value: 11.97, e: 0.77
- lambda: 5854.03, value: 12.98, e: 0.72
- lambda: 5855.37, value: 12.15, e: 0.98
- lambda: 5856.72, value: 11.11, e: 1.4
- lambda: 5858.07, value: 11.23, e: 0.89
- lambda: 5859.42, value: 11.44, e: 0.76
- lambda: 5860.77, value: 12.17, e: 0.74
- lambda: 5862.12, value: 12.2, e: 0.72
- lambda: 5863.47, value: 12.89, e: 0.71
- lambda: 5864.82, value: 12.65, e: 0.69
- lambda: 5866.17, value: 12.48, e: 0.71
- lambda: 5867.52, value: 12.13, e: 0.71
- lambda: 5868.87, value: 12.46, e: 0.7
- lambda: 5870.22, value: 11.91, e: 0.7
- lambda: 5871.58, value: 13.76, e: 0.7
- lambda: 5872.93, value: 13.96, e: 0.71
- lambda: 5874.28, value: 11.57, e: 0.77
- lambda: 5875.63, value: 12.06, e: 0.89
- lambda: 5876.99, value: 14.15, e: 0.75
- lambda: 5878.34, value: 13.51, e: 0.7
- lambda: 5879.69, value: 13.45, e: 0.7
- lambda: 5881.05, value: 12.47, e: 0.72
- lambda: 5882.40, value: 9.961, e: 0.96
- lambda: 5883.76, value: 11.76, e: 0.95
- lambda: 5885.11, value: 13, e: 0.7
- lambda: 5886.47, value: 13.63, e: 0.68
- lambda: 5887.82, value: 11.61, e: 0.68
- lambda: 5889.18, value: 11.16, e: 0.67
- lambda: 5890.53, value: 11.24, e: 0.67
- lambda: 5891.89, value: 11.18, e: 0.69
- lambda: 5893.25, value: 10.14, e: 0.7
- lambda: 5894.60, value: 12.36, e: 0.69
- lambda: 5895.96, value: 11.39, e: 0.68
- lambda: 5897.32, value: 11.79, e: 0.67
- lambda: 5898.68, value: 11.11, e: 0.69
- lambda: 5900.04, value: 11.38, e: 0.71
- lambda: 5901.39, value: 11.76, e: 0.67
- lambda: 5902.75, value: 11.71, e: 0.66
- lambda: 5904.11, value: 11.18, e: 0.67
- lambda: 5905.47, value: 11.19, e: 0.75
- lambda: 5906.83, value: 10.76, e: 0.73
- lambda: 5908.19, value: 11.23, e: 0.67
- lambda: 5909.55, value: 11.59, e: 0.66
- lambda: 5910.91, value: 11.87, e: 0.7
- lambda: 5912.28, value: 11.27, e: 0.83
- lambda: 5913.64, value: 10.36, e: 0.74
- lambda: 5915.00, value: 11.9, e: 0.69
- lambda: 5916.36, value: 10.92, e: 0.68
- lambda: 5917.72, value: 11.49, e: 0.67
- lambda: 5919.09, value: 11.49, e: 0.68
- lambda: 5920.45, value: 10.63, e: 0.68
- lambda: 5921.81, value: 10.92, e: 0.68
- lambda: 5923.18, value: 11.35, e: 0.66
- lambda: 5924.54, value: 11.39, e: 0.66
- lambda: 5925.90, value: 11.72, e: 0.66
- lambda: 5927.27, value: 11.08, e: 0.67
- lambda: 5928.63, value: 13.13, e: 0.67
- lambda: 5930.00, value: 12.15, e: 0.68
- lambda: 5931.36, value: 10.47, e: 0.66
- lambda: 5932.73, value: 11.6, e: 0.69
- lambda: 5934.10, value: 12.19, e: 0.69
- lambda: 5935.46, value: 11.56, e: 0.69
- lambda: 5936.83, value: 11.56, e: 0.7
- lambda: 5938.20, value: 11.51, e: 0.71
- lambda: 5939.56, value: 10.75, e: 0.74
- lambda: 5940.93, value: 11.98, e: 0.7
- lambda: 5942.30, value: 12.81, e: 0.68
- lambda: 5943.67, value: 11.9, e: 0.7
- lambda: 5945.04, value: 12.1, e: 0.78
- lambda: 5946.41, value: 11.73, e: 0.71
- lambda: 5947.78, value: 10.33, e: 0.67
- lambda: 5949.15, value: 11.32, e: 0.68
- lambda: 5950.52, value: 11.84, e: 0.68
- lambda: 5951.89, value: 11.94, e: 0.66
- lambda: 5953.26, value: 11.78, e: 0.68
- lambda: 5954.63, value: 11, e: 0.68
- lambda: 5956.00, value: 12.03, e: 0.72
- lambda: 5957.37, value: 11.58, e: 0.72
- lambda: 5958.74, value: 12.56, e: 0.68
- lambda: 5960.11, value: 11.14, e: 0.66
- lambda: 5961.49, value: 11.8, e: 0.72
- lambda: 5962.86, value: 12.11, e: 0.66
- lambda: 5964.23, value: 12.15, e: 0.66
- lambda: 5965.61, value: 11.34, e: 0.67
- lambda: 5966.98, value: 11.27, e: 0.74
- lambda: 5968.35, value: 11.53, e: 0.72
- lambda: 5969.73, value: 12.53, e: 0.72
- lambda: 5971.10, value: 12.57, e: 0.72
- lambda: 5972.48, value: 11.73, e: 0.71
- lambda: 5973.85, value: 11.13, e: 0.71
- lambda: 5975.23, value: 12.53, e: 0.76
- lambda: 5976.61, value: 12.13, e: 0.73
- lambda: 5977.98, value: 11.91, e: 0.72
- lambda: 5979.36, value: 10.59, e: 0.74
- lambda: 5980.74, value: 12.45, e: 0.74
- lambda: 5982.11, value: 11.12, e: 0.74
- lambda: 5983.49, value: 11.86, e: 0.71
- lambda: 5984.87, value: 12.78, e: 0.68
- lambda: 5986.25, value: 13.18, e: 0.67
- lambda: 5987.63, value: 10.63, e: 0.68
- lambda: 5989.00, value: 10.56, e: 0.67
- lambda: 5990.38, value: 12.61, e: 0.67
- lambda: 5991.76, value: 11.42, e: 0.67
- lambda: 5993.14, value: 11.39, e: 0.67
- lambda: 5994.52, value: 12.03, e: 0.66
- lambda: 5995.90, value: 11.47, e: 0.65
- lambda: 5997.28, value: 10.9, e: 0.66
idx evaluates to 2.2 angstrom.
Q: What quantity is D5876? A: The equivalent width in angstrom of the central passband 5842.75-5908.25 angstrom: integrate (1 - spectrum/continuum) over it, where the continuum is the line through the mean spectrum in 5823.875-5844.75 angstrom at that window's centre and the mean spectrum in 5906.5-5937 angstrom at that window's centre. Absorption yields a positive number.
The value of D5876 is -1.2 angstrom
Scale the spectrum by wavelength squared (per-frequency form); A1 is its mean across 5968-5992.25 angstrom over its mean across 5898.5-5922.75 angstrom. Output 1.1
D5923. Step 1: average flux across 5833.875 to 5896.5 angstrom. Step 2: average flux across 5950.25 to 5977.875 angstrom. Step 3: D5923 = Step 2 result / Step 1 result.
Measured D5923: 1.0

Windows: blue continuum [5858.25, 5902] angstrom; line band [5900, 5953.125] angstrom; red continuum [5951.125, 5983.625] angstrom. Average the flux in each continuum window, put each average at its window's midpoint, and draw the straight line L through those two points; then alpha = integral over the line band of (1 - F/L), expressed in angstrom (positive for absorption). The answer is 2.02 angstrom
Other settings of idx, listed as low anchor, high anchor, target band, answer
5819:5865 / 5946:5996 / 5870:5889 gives -1.0 angstrom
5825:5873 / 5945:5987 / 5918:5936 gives 0.6 angstrom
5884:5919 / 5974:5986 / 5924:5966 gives 0.1 angstrom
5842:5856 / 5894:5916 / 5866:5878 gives -0.9 angstrom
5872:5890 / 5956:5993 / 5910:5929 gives 1.3 angstrom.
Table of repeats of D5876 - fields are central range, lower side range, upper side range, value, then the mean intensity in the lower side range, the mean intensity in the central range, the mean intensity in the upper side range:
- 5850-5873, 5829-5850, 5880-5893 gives -0.5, 12.2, 12.3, 11.8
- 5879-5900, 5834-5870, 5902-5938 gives 0.0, 12.2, 11.7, 11.4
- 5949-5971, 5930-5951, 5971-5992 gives -0.2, 11.6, 11.8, 11.8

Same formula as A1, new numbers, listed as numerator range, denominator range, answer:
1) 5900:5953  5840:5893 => 0.96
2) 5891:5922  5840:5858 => 0.96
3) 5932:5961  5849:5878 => 0.97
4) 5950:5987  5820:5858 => 1.03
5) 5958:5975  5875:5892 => 0.99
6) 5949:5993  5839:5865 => 1.02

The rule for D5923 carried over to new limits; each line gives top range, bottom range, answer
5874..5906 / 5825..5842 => 0.97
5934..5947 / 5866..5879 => 0.92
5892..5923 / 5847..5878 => 0.91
